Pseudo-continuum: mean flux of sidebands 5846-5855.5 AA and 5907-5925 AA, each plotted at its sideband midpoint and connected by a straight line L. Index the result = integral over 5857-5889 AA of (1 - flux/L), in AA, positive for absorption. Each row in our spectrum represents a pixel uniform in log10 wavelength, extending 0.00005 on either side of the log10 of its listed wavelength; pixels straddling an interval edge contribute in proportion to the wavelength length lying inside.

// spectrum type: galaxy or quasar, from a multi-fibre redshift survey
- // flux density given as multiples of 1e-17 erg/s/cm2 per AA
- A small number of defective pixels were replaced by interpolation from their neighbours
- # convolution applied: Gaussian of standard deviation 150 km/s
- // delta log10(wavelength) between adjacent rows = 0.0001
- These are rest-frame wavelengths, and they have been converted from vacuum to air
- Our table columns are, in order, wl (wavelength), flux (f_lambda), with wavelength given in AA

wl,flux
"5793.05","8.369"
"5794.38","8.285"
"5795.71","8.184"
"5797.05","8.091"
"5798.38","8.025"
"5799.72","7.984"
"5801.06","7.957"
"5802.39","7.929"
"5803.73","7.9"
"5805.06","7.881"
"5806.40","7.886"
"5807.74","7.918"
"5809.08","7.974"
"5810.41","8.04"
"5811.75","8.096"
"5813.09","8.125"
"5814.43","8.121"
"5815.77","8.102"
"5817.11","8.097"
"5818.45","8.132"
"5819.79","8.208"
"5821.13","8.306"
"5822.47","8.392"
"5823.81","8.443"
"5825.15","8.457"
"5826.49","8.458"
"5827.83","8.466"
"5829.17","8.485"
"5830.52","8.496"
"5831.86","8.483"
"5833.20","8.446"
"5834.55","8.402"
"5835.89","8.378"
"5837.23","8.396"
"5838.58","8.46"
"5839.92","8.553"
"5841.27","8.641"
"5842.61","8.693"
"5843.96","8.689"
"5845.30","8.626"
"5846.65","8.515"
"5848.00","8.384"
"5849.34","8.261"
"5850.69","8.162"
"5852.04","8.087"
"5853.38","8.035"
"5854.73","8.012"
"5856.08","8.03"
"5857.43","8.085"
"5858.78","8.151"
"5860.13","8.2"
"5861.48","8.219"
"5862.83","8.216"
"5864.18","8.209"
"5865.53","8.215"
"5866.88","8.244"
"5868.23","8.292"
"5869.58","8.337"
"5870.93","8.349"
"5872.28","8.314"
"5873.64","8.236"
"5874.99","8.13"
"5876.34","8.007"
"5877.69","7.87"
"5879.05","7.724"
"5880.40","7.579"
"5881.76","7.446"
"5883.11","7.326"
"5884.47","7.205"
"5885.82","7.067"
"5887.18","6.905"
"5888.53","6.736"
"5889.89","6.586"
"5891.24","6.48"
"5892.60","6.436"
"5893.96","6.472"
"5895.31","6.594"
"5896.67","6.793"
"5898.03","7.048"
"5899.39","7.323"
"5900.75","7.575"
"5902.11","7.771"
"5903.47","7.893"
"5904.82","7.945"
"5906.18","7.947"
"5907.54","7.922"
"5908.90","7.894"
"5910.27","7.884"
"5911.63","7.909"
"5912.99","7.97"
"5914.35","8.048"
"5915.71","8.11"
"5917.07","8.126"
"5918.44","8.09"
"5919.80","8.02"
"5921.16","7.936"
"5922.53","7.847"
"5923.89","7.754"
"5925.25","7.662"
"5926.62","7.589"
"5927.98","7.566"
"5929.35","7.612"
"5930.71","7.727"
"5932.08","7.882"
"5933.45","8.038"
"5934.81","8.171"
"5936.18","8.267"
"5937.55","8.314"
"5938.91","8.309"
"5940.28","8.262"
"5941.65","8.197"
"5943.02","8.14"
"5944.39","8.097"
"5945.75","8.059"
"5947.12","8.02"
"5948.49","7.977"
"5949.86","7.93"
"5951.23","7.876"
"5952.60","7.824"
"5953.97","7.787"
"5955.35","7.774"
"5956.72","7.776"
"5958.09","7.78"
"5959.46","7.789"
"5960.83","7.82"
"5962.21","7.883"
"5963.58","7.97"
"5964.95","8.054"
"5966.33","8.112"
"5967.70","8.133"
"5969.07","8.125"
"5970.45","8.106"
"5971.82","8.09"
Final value 0.9 AA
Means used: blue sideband 8.21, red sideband 7.96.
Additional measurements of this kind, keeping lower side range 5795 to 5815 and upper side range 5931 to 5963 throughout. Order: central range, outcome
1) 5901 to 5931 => 0.5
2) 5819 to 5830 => -0.5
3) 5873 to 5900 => 2.7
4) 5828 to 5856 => -1.4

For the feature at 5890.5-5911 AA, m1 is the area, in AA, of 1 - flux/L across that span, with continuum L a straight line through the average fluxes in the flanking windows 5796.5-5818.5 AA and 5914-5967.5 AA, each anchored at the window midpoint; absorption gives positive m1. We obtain 1.6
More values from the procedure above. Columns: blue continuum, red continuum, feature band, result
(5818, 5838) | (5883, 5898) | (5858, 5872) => -1.5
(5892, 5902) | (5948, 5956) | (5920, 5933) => -0.6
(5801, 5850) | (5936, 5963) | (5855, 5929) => 3.8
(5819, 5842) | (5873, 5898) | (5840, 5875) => -2.1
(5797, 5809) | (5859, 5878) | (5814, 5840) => -1.0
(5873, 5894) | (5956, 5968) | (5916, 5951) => -1.3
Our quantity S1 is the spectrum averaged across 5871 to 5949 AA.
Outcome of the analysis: 7.7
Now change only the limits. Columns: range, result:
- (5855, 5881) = 8.13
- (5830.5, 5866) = 8.33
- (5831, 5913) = 7.88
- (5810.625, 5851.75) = 8.37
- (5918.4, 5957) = 7.95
